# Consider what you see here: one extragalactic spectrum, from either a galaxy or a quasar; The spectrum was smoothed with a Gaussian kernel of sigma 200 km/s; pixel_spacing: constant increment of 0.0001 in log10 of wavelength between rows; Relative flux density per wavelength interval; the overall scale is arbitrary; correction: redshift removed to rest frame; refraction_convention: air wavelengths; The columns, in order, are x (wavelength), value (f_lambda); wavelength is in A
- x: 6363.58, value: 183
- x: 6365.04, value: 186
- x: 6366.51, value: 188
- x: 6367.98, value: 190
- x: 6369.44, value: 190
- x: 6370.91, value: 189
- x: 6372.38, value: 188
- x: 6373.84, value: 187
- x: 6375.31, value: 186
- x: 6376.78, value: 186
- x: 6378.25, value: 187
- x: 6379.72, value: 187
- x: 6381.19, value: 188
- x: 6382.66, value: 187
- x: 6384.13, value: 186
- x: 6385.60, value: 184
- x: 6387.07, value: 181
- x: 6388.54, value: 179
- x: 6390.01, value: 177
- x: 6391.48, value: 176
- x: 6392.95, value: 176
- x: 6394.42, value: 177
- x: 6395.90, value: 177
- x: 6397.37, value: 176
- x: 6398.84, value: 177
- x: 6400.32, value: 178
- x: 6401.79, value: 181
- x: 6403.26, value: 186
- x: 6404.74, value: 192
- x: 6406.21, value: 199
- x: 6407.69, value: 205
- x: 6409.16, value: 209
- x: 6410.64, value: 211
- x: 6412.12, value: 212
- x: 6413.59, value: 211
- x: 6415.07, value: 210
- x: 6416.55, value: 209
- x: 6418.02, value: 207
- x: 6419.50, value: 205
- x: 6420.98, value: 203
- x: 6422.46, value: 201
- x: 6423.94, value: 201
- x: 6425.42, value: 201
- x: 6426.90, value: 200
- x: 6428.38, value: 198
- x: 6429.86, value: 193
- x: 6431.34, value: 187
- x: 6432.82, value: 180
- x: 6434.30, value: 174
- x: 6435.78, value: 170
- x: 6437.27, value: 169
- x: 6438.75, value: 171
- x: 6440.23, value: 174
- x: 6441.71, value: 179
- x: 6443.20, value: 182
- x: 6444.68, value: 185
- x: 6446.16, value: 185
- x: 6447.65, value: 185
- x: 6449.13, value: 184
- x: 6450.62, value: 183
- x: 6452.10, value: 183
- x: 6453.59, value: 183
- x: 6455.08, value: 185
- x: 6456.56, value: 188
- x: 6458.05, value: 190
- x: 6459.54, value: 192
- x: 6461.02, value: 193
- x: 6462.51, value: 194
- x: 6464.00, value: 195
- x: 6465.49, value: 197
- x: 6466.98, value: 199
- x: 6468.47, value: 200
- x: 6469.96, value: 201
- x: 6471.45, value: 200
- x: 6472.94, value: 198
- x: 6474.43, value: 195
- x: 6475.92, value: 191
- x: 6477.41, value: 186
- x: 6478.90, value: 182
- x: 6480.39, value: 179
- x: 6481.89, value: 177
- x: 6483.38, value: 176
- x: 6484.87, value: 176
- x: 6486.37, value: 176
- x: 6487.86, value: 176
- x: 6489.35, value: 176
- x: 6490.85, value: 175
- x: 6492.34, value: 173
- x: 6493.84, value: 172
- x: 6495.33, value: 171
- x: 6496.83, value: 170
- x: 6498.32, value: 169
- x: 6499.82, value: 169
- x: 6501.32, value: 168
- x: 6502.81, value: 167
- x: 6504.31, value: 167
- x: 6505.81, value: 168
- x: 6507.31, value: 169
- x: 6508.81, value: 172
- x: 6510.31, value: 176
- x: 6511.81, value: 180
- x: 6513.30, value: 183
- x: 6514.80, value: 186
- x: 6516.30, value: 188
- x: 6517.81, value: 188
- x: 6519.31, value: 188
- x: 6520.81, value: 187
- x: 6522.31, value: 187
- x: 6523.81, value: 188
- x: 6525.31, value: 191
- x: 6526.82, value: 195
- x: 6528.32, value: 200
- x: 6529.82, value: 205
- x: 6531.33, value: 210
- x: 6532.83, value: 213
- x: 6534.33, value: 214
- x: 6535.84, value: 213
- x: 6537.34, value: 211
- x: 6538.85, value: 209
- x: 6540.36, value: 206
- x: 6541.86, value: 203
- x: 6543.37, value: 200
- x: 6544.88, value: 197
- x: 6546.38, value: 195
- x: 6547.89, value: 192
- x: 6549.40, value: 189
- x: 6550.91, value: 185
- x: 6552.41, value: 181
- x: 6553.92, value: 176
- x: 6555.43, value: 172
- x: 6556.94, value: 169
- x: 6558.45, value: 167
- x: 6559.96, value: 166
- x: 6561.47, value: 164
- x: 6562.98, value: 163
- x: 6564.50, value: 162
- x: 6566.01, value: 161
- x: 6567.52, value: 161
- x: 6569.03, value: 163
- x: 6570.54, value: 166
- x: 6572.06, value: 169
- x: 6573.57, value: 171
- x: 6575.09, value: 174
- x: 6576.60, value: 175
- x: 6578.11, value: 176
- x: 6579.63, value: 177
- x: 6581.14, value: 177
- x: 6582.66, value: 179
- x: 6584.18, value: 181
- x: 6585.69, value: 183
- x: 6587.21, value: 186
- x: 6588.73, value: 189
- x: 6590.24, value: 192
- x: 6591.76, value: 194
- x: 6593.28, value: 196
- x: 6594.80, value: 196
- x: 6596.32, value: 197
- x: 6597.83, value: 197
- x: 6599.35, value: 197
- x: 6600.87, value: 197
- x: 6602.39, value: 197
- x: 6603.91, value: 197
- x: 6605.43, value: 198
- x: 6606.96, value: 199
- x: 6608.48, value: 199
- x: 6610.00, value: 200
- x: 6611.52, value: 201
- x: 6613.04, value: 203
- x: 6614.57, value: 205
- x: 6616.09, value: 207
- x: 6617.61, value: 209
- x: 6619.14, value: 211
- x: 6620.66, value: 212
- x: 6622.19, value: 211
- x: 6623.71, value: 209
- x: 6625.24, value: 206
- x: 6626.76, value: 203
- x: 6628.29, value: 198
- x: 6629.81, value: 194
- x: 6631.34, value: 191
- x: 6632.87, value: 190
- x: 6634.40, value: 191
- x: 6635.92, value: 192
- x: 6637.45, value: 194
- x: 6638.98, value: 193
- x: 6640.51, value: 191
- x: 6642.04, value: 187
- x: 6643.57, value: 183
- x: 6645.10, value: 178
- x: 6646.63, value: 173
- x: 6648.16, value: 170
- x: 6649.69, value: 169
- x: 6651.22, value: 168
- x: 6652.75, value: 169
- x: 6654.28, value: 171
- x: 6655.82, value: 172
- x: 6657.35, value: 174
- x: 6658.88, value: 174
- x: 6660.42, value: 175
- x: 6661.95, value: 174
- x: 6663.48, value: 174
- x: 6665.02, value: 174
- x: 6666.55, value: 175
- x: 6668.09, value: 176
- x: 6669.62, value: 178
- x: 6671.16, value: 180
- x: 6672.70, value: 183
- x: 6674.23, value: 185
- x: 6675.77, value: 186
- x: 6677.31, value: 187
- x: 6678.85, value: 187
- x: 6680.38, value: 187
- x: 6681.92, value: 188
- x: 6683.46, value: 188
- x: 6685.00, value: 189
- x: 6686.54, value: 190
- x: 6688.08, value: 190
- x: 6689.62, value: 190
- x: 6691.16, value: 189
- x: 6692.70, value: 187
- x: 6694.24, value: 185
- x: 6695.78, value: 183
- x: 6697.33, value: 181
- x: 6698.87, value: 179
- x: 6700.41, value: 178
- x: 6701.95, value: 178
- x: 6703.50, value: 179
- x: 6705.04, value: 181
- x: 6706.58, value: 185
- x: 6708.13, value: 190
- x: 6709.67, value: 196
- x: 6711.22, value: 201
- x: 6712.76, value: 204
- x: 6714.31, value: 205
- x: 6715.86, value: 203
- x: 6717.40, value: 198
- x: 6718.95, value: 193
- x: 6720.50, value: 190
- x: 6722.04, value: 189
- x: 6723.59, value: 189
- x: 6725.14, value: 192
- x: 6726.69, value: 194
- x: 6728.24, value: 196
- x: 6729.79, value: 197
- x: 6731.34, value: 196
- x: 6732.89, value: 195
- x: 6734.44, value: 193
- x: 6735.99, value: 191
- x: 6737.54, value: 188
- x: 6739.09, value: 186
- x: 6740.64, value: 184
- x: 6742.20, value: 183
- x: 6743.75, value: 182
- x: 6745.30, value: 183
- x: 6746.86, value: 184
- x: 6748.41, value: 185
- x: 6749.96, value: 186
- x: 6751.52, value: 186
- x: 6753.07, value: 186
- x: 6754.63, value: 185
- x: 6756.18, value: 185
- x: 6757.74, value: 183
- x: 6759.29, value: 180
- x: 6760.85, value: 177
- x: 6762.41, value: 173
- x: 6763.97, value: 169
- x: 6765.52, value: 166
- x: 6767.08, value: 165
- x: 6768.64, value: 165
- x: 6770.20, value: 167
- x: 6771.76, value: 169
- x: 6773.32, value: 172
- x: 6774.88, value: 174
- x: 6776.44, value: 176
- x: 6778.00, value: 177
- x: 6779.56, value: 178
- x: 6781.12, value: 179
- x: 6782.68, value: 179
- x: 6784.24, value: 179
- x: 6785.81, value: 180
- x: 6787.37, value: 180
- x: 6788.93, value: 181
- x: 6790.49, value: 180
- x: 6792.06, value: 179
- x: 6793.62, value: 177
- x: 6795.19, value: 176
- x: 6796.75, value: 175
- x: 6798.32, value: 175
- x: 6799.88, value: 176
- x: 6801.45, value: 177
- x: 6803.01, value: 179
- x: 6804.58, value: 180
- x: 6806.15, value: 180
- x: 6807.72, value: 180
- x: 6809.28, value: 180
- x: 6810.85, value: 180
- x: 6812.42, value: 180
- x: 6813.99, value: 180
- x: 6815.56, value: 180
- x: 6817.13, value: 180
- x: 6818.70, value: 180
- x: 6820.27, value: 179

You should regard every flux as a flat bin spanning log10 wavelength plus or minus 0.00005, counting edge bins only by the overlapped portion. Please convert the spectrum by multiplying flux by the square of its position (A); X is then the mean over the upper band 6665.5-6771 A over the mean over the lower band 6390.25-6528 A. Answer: 1.08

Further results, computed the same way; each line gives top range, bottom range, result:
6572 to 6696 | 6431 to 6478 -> 1.06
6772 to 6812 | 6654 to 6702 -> 1.01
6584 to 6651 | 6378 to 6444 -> 1.10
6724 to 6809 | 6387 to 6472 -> 1.05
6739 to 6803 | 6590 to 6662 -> 0.97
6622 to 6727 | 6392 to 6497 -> 1.06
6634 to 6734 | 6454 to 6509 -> 1.08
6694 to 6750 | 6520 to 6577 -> 1.08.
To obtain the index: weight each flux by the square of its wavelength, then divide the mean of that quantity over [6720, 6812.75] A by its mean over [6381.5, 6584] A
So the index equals 1.1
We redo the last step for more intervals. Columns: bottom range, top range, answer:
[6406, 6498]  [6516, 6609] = 1.03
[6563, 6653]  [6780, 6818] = 1.01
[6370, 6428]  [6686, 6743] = 1.09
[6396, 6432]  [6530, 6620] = 1.00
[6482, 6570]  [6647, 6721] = 1.06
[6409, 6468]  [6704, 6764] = 1.08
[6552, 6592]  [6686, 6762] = 1.14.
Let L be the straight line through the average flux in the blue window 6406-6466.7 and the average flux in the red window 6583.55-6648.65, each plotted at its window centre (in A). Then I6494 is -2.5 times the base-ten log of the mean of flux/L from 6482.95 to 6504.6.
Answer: 0.13 mag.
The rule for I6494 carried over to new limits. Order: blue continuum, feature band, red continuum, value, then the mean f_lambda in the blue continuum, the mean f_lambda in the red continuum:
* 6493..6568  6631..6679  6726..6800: 0.01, 184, 181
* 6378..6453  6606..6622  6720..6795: -0.11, 189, 182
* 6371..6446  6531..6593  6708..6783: 0.02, 189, 185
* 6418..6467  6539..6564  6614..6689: 0.03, 188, 187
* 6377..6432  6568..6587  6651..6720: 0.08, 192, 184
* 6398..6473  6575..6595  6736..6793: 0.01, 192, 179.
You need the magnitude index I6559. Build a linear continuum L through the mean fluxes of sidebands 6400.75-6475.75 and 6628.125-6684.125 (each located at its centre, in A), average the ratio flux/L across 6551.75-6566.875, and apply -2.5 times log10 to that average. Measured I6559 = 0.11 mag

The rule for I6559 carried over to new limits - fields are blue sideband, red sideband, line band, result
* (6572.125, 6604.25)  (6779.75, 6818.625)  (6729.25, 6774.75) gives 0.00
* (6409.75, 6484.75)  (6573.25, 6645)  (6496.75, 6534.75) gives 0.04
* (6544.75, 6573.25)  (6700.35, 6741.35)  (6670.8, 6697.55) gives 0.01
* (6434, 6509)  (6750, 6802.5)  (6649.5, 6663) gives 0.04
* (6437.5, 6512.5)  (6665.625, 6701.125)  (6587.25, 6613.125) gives -0.08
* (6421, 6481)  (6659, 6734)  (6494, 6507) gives 0.12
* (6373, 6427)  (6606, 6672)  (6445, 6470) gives 0.01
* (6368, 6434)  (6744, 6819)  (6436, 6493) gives 0.02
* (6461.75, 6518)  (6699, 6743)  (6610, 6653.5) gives -0.03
